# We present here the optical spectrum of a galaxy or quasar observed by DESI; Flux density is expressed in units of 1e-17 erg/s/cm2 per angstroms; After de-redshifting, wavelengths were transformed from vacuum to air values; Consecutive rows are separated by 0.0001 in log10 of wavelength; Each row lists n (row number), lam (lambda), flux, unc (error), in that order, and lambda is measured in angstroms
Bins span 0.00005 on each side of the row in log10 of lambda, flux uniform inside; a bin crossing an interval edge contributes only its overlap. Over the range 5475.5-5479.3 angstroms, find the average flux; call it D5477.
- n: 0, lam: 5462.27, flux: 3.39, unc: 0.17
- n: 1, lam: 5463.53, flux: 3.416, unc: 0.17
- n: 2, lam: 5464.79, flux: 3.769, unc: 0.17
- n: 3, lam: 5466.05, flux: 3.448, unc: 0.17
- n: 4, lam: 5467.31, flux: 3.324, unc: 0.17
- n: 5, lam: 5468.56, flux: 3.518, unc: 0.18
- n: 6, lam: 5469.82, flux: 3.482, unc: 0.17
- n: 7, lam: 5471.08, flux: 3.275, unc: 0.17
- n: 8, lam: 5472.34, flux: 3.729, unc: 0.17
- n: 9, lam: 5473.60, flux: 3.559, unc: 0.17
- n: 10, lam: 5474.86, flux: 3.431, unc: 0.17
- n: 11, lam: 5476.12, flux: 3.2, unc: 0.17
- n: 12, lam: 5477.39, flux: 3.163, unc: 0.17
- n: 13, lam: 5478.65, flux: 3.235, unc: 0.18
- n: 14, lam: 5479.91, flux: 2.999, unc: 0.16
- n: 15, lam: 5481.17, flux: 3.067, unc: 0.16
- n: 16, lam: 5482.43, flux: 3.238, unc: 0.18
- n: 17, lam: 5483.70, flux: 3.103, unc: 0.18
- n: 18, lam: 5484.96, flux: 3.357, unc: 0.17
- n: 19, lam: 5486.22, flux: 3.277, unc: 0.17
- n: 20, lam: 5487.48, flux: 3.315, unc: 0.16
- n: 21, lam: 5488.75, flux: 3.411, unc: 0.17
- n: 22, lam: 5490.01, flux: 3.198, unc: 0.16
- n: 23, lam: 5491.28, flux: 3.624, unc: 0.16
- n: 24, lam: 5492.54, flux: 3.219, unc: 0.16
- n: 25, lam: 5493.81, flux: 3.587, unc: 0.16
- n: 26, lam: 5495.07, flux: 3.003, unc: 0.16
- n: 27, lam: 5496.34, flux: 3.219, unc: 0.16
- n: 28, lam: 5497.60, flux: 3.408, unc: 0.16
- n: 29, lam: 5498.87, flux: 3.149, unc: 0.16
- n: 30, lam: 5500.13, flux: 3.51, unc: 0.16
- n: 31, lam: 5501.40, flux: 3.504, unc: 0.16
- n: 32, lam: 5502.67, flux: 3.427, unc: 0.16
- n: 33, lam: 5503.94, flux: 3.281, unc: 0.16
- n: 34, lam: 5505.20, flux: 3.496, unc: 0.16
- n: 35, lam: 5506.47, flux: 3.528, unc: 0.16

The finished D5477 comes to 3.19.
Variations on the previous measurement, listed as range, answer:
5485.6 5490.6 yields 3.3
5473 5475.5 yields 3.49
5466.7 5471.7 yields 3.41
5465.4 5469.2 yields 3.44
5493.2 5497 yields 3.27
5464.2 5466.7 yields 3.6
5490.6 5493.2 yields 3.41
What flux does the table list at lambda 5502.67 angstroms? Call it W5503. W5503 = 3.427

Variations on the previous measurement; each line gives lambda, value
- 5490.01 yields 3.198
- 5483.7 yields 3.103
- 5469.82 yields 3.482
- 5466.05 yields 3.448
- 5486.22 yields 3.277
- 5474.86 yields 3.431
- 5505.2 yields 3.496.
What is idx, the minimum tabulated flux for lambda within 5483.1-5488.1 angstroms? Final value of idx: 3.103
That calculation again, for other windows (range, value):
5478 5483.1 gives 2.999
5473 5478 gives 3.163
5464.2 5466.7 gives 3.448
